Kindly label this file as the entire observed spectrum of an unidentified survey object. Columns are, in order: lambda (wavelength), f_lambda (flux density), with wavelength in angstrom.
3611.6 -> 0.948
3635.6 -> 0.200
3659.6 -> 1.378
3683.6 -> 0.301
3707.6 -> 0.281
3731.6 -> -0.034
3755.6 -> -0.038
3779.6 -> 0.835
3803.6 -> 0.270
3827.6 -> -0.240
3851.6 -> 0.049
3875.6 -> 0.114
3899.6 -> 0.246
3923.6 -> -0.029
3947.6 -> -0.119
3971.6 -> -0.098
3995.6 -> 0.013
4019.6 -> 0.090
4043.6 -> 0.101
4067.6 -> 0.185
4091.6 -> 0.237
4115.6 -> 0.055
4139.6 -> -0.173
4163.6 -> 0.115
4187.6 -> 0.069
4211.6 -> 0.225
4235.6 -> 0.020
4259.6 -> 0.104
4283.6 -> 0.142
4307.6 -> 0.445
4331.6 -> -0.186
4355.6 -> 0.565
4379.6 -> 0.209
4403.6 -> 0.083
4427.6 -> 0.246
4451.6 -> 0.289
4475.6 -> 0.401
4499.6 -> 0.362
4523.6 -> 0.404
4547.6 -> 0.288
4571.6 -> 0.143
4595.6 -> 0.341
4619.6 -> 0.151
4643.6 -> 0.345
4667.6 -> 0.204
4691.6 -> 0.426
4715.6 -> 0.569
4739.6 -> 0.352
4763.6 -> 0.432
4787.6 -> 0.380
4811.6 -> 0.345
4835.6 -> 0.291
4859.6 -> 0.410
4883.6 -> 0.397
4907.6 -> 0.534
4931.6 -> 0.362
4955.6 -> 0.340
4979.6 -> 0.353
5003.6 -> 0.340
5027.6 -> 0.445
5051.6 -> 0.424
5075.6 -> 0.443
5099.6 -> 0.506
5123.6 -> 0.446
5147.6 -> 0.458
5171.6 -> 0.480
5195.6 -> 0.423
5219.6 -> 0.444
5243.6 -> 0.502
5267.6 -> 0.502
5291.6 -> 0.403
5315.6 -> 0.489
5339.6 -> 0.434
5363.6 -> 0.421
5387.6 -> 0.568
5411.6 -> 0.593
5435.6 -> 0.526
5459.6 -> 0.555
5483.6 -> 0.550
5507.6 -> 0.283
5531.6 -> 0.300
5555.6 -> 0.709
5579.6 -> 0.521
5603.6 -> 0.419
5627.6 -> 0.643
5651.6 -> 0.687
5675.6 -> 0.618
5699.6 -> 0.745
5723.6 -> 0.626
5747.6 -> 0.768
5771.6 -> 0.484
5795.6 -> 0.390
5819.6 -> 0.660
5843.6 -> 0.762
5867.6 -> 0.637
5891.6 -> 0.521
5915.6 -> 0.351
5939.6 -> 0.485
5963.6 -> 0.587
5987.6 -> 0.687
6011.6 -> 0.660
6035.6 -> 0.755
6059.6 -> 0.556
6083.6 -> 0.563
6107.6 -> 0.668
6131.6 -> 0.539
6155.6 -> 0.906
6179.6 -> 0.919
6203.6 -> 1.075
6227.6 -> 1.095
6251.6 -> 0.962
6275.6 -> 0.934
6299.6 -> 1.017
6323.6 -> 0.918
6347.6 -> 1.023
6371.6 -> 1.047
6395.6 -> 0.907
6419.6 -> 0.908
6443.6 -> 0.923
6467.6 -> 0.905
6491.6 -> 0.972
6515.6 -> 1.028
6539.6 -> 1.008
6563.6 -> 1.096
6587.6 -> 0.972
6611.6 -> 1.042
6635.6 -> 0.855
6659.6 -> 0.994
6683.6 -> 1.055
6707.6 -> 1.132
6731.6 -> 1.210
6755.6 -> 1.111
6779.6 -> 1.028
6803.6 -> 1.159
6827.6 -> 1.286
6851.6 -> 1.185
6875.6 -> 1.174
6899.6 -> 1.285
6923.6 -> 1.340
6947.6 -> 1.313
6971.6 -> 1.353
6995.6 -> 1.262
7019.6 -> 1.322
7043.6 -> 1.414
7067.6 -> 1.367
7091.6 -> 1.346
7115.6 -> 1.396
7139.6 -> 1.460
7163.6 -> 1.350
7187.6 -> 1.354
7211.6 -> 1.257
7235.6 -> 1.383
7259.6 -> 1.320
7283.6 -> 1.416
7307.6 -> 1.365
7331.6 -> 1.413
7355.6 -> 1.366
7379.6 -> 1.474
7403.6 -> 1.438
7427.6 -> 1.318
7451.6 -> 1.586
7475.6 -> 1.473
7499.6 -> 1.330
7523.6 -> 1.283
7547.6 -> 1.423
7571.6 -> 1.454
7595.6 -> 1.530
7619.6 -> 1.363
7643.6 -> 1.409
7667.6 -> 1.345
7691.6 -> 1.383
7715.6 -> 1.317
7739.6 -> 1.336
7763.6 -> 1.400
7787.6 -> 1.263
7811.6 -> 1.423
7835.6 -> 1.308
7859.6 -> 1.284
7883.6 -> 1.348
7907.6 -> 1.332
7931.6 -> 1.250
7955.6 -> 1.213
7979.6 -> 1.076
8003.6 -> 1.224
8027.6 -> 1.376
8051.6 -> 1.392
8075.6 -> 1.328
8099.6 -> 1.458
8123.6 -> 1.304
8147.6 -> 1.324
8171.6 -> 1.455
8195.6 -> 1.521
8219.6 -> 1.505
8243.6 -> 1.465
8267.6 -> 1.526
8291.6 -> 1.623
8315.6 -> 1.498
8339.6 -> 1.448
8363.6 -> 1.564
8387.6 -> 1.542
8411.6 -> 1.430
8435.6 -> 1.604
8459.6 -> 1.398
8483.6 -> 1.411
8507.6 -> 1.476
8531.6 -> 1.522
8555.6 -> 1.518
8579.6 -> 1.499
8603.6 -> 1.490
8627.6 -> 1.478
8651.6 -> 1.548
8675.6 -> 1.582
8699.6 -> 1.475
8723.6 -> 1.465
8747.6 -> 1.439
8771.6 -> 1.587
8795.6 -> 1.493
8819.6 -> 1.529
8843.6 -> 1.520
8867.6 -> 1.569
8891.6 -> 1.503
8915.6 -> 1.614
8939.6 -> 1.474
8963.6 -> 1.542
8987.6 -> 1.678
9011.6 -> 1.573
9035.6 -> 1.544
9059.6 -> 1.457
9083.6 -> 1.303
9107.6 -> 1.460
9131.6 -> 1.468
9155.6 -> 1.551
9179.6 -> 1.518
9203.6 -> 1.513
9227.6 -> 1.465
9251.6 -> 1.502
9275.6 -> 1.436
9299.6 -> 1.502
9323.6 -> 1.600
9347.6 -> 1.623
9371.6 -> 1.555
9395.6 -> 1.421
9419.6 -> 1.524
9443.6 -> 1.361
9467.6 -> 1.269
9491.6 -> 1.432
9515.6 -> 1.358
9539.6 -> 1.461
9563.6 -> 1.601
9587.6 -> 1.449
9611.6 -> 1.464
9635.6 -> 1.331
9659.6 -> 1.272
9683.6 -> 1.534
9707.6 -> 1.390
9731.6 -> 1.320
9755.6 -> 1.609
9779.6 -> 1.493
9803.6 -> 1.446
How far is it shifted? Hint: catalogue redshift 0.543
